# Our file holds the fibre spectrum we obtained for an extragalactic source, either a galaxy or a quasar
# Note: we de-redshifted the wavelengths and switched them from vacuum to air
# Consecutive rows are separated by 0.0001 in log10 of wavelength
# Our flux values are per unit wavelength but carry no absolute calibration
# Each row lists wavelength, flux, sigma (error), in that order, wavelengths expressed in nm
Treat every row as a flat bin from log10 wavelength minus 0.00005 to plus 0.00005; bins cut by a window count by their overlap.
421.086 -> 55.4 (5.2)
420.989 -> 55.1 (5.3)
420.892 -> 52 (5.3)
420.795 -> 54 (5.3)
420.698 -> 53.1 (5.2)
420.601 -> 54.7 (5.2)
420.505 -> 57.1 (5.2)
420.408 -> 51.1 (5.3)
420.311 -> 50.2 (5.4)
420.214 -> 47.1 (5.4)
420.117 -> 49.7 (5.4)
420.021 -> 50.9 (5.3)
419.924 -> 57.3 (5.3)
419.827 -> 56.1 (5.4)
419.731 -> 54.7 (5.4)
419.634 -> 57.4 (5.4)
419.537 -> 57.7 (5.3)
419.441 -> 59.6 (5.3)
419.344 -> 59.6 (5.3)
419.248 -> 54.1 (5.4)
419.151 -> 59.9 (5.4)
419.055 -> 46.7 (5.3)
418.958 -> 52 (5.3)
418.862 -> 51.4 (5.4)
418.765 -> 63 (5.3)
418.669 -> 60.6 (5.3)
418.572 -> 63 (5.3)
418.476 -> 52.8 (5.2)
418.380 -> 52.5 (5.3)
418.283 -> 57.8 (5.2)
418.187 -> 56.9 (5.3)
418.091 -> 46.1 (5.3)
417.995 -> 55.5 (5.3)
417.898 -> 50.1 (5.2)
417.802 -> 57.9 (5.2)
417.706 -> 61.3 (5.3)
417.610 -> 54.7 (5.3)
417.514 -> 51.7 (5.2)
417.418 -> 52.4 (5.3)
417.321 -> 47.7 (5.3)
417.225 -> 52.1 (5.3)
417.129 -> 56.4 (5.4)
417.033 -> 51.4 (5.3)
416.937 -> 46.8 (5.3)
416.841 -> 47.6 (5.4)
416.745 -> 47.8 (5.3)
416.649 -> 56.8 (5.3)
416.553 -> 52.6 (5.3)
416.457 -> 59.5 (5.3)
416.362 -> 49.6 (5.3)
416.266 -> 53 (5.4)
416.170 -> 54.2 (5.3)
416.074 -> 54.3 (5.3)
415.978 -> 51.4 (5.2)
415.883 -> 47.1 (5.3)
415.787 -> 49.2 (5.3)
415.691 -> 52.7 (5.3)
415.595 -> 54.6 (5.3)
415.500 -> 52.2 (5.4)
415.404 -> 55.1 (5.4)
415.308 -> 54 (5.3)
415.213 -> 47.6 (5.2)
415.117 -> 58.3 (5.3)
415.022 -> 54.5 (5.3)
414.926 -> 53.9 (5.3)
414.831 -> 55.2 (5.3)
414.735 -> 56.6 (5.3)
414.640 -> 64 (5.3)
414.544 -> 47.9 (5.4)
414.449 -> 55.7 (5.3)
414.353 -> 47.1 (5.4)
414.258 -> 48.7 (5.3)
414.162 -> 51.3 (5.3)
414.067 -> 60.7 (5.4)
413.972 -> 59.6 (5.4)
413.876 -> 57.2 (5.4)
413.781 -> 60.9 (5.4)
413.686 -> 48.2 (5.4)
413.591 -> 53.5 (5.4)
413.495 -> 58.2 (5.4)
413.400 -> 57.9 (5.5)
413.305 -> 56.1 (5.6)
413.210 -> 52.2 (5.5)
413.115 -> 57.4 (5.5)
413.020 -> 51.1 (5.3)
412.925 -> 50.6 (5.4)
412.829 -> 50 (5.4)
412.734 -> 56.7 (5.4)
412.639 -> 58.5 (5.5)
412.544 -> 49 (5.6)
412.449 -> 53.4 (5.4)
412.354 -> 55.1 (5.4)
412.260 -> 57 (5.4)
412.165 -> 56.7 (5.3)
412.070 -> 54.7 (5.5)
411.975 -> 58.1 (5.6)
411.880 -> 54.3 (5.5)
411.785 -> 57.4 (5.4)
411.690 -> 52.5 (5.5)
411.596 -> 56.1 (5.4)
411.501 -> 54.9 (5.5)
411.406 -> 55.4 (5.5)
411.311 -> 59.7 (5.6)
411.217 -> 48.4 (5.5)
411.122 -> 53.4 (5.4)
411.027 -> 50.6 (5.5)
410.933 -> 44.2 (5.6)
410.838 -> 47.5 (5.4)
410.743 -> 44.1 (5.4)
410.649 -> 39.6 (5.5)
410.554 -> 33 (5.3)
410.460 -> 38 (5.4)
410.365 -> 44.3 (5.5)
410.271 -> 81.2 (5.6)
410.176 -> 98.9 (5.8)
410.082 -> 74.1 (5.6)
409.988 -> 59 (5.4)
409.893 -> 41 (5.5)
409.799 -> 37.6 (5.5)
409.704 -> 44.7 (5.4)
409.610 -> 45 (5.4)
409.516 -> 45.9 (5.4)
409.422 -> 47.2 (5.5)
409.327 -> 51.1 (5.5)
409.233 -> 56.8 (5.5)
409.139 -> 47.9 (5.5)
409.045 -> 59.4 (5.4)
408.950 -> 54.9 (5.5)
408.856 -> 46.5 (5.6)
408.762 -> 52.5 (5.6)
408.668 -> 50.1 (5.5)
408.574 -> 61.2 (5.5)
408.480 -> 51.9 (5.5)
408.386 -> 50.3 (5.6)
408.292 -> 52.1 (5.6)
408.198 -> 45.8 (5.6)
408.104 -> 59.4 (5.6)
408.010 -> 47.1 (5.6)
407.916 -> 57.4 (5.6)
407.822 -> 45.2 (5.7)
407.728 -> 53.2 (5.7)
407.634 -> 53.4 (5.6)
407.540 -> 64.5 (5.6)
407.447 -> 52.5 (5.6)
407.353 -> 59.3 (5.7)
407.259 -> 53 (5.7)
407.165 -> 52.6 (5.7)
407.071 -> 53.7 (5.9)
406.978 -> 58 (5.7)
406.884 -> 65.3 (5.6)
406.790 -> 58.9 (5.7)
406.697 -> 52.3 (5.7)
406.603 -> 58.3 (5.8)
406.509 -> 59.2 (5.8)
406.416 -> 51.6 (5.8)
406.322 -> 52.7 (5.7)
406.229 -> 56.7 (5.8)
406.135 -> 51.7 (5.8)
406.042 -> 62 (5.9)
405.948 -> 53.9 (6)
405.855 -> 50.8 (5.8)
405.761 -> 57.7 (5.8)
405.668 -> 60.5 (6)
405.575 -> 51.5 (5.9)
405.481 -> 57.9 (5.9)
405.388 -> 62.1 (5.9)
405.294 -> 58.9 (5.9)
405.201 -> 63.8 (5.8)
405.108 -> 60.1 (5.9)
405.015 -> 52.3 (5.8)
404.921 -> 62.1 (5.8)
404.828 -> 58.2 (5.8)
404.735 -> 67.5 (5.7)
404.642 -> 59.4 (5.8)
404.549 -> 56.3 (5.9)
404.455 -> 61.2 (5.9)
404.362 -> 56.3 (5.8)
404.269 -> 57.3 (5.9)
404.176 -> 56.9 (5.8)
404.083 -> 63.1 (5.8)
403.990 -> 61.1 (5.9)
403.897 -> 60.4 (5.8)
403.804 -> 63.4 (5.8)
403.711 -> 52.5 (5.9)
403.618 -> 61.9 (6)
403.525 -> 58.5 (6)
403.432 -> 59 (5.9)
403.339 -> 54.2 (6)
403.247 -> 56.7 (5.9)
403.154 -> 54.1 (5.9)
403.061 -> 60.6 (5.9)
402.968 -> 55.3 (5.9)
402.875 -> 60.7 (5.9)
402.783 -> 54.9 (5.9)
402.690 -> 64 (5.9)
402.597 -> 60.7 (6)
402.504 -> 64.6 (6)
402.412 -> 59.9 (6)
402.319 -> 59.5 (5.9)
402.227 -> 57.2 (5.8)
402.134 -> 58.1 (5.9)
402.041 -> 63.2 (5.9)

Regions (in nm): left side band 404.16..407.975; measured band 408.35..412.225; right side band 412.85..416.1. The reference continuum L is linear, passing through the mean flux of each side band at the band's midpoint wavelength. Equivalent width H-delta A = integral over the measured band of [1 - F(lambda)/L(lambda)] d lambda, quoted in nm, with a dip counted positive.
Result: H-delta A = 0.19 nm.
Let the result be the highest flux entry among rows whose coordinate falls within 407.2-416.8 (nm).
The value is 98.9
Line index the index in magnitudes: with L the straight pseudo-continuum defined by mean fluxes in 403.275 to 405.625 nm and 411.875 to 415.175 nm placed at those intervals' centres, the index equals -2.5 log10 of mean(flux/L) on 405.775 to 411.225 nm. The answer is 0.079 mag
